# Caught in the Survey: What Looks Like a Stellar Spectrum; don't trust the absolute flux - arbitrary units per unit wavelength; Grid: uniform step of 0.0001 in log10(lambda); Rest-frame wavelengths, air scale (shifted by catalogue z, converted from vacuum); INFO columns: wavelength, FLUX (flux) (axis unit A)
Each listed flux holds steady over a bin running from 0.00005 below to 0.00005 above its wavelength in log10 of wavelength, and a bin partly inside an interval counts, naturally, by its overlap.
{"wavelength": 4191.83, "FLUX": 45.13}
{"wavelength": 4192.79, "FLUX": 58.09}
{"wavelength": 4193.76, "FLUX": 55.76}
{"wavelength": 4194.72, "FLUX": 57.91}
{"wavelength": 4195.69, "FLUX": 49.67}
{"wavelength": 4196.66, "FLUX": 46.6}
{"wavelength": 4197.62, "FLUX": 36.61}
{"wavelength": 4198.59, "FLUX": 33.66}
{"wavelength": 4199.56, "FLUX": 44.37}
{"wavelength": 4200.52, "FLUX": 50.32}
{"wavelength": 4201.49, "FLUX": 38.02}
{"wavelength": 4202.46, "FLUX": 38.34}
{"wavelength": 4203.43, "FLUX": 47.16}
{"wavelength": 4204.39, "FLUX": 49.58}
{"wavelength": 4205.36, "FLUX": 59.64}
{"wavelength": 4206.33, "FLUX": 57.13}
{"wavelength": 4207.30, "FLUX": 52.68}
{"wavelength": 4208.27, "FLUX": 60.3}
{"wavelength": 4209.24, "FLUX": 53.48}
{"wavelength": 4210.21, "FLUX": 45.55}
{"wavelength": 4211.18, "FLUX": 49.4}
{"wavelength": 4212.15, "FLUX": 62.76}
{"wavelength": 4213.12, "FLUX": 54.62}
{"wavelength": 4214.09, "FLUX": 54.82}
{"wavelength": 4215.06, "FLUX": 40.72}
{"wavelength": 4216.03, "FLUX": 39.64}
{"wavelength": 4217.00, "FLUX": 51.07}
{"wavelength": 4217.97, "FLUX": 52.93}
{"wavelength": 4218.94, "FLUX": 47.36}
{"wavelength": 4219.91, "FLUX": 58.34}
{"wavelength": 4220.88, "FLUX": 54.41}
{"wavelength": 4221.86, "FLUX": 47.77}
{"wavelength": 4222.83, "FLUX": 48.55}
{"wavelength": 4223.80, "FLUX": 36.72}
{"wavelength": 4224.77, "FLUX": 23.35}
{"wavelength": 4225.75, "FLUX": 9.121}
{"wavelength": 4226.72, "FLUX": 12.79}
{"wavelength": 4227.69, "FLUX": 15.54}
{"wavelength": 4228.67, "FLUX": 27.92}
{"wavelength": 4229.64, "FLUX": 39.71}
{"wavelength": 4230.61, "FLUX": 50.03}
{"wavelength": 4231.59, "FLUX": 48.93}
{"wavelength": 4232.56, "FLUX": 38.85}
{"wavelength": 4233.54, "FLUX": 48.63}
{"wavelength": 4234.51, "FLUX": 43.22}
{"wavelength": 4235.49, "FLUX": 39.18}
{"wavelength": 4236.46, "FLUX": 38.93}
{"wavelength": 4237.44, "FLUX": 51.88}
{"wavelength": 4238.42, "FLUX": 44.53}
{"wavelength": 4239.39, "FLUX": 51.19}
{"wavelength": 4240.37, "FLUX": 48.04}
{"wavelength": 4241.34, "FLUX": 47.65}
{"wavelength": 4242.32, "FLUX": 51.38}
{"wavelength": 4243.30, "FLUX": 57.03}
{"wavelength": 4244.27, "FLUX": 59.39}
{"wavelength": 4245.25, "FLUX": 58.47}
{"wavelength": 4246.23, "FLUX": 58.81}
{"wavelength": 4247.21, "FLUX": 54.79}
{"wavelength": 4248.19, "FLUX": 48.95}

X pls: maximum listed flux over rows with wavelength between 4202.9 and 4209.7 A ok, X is 60.3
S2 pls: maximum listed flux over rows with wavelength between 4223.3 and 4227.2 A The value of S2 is 36.72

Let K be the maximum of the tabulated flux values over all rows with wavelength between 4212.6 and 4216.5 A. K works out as 54.82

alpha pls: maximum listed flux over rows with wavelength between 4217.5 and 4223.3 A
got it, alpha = 58.34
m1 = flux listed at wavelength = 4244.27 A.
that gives 59.39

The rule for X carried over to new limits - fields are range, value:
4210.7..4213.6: 62.76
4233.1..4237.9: 51.88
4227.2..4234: 50.03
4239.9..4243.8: 57.03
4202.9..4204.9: 49.58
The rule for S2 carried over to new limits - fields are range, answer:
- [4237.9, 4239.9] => 51.19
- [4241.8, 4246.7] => 59.39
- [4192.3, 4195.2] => 58.09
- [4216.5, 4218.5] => 52.93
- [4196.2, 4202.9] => 50.32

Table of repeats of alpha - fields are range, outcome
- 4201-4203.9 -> 47.16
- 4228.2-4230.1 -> 39.71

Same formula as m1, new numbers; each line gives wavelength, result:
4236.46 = 38.93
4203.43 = 47.16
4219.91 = 58.34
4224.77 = 23.35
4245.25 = 58.47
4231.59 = 48.93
